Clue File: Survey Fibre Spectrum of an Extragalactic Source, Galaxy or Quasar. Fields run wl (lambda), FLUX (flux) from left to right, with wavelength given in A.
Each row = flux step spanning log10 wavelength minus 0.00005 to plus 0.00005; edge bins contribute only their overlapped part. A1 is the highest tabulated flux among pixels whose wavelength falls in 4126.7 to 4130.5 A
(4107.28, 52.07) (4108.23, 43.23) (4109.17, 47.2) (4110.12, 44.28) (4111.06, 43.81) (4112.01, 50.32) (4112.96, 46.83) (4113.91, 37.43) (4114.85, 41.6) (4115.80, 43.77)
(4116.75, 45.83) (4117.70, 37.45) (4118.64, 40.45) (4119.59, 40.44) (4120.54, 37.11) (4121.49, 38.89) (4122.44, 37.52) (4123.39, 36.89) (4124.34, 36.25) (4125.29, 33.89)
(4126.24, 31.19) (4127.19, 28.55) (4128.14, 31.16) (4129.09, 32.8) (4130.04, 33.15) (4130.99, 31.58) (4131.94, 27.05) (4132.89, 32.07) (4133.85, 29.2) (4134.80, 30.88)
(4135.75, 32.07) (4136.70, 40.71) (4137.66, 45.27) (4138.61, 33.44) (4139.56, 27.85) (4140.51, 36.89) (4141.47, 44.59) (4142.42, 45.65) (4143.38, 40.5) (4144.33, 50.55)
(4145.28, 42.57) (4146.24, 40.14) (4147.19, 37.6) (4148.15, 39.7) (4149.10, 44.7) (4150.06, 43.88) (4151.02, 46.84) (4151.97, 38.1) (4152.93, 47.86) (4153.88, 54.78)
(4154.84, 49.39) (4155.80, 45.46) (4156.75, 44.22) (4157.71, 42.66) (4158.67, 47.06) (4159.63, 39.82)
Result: 33.15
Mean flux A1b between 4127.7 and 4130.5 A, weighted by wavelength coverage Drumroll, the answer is 32.4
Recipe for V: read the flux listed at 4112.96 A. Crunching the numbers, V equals 46.83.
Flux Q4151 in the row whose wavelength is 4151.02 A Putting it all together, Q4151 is 46.84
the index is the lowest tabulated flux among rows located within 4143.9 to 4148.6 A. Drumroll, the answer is 37.6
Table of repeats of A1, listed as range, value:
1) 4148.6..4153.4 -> 47.86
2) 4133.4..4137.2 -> 40.71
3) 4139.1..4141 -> 36.89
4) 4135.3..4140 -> 45.27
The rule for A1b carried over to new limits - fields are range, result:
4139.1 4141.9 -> 36.3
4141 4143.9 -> 43.7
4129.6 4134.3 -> 30.6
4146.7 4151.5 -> 42.5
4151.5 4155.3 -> 47.5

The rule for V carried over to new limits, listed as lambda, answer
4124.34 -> 36.25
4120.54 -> 37.11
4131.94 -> 27.05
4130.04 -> 33.15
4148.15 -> 39.7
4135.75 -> 32.07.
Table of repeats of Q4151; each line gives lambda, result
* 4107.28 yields 52.07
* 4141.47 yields 44.59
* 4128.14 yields 31.16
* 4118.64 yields 40.45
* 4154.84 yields 49.39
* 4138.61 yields 33.44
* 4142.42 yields 45.65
